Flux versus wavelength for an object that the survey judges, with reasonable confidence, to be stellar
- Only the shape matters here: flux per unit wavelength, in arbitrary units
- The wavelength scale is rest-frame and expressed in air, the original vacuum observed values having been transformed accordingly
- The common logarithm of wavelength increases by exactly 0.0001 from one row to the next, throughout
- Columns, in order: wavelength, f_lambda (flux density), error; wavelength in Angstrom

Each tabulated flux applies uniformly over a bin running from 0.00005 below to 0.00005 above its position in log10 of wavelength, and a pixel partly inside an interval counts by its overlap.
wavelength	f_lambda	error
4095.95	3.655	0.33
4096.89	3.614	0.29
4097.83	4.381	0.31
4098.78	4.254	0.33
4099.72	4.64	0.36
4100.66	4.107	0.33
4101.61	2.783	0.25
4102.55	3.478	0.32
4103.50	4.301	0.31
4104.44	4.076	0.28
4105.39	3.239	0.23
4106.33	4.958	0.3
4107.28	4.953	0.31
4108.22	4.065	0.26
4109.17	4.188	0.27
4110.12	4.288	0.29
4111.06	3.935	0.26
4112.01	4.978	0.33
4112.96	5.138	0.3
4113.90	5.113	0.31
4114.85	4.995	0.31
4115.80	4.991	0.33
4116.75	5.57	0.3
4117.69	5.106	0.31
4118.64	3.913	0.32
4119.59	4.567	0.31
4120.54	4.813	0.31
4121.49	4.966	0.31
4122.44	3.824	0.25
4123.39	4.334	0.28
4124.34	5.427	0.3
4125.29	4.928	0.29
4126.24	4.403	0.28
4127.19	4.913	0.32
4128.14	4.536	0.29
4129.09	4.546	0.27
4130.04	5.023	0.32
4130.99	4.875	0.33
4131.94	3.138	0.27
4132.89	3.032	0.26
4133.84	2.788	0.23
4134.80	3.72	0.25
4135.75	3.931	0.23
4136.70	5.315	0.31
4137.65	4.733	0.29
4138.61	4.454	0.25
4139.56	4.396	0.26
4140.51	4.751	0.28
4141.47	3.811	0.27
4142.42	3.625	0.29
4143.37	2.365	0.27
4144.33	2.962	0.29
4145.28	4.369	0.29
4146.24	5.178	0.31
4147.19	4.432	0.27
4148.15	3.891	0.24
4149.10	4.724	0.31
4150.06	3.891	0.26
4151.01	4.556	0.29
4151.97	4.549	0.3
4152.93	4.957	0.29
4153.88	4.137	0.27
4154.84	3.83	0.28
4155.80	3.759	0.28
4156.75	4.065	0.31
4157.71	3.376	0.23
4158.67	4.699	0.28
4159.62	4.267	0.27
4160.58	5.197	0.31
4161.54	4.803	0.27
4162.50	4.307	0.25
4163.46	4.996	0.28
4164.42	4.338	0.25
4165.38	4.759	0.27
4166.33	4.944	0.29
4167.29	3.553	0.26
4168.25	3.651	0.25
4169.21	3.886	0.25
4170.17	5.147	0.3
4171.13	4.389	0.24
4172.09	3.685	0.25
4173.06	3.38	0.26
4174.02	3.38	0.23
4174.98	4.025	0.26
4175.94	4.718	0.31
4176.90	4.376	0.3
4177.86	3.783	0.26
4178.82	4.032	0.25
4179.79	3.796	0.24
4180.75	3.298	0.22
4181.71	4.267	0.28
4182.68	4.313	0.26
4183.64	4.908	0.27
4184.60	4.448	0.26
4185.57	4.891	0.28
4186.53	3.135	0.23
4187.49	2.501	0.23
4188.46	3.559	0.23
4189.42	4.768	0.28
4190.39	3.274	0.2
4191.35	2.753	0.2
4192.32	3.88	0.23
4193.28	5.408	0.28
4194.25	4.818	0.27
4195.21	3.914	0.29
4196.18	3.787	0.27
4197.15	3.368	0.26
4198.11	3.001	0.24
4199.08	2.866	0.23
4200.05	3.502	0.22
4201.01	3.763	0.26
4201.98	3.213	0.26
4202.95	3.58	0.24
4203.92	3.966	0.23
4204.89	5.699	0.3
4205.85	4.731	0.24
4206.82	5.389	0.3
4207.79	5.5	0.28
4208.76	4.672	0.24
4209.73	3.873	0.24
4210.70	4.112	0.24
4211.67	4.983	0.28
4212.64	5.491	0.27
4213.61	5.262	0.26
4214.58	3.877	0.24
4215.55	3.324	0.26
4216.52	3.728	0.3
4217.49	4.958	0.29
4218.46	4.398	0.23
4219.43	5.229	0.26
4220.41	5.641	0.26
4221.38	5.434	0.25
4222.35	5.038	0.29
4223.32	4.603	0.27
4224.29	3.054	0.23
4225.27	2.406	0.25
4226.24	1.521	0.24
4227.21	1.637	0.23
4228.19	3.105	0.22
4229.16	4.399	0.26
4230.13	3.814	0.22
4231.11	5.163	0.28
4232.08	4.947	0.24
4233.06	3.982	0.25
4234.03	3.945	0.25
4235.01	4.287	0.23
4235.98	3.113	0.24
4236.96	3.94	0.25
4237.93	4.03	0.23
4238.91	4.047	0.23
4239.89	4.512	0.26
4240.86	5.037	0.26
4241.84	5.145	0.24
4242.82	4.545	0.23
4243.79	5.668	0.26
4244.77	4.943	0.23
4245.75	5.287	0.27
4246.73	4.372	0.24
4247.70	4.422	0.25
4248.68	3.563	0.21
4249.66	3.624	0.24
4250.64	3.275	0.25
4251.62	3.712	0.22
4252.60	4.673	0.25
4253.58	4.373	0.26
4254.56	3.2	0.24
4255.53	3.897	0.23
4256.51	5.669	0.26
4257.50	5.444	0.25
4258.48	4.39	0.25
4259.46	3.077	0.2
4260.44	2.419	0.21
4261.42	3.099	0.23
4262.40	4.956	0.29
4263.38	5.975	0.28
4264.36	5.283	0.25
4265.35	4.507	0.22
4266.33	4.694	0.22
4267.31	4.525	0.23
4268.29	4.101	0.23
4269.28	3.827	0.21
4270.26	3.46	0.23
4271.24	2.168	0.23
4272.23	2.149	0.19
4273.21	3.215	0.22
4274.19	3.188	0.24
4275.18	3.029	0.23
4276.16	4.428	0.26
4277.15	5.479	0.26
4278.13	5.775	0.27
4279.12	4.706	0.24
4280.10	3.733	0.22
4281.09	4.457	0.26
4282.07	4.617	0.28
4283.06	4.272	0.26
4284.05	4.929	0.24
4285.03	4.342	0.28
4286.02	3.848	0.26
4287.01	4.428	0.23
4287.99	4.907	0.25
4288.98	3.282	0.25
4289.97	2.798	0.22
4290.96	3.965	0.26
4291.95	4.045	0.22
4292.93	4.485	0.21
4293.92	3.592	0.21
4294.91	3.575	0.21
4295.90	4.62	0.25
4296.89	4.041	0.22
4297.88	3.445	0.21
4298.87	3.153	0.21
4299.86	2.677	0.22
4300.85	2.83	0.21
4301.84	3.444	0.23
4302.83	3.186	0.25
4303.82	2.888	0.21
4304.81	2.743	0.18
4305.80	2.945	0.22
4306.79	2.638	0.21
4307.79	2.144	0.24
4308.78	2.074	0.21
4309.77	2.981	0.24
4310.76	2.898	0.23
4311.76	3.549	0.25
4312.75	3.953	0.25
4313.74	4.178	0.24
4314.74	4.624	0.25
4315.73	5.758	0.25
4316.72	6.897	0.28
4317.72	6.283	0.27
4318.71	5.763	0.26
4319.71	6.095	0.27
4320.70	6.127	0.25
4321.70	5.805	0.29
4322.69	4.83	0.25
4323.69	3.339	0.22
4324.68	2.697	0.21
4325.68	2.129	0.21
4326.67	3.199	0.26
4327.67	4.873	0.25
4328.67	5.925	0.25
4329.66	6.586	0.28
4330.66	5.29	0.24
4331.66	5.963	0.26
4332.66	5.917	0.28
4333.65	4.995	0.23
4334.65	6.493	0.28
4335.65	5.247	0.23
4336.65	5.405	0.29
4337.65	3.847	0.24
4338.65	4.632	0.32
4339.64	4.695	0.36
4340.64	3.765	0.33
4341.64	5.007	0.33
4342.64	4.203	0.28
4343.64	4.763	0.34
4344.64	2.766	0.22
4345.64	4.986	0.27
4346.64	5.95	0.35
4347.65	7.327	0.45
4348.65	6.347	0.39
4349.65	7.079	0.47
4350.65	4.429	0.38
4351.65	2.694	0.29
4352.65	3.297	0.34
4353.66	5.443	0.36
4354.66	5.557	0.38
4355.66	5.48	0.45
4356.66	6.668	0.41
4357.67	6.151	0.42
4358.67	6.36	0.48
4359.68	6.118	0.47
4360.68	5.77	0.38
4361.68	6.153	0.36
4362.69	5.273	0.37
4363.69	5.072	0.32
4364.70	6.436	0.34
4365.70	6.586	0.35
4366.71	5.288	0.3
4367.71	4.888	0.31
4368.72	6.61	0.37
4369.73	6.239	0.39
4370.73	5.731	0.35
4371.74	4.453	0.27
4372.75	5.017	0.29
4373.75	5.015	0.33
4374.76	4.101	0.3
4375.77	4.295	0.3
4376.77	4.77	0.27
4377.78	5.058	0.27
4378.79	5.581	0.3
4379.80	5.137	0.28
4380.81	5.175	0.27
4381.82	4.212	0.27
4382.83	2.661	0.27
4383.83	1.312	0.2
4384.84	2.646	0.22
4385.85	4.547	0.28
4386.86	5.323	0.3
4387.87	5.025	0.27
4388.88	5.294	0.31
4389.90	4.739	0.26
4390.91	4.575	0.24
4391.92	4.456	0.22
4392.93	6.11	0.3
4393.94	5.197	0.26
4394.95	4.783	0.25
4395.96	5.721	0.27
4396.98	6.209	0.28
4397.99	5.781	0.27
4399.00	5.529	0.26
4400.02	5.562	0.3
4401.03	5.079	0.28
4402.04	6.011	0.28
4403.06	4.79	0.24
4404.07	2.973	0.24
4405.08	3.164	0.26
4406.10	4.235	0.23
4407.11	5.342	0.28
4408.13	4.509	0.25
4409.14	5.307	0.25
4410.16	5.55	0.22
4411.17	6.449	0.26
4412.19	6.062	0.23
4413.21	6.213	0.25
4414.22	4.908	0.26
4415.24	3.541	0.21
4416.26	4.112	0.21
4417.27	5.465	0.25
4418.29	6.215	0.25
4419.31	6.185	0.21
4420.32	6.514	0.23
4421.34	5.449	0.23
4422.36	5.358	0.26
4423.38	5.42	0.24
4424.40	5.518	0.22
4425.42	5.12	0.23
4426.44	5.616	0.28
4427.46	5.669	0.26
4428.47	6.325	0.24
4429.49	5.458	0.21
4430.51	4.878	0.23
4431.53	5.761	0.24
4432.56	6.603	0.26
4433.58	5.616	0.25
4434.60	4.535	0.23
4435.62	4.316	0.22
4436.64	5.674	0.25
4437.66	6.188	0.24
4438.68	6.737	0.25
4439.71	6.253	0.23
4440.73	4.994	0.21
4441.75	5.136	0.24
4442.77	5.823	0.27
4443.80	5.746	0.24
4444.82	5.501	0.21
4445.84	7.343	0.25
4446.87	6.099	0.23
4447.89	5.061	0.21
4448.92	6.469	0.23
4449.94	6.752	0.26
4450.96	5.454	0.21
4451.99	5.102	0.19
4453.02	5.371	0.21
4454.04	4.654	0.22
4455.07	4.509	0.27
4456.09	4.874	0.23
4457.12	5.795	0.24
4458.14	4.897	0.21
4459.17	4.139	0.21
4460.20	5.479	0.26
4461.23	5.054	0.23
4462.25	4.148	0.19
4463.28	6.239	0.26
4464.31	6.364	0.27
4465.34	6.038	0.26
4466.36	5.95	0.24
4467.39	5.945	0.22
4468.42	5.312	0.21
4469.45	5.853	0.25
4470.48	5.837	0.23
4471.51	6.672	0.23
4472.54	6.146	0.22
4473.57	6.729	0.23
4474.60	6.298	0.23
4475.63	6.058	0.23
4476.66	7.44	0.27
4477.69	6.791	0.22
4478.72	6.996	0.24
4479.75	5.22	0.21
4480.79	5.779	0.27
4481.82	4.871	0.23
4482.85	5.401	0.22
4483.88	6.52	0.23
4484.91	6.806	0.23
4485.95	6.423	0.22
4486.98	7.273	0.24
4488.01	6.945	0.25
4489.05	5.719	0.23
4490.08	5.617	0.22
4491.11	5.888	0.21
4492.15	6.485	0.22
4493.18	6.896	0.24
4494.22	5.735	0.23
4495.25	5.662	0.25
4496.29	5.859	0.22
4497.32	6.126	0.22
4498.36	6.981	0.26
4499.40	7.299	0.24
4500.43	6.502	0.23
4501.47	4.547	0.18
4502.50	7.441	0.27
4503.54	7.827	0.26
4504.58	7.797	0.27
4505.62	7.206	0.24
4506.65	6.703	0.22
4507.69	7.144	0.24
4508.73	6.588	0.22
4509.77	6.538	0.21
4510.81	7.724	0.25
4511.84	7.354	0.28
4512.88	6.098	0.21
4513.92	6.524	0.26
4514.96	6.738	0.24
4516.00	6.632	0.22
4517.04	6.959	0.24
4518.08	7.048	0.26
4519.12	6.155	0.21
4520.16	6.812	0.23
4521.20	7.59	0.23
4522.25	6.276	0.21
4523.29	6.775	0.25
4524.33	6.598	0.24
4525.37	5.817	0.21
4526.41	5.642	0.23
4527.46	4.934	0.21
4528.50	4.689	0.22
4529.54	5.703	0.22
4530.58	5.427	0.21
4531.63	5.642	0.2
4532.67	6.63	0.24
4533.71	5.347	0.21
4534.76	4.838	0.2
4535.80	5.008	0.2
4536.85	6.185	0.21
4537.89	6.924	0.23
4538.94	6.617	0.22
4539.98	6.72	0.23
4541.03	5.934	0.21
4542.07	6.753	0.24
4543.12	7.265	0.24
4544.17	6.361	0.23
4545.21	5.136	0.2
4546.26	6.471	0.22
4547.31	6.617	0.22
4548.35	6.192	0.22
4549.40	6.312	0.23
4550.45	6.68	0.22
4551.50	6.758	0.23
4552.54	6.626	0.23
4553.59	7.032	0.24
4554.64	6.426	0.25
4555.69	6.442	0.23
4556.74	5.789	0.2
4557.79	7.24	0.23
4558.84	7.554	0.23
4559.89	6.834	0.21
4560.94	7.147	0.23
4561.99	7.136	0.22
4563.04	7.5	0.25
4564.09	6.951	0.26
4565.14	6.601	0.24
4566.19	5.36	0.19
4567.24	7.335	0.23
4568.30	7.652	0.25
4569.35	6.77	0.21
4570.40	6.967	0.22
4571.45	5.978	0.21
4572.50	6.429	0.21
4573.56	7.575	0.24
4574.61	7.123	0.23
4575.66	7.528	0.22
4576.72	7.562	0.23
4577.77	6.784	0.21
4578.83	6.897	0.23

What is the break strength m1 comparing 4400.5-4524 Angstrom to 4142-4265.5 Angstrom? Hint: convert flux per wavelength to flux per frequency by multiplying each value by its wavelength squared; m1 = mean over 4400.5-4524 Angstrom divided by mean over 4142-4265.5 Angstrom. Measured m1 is 1.60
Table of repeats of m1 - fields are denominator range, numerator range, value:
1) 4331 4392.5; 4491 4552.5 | 1.36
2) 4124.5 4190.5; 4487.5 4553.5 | 1.81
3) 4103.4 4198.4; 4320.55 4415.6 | 1.32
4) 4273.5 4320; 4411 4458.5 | 1.49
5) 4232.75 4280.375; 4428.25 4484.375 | 1.50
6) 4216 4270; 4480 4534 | 1.70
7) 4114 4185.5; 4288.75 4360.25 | 1.14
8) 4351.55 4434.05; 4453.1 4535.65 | 1.24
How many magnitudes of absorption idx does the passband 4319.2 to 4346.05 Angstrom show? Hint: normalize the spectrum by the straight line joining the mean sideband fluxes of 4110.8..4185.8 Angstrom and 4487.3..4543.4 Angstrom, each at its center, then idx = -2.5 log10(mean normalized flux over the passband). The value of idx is 0.12 mag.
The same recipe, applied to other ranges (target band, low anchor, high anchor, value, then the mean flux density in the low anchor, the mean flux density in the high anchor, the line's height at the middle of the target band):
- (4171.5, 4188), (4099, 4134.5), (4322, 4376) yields 0.17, 4.4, 5.14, 4.6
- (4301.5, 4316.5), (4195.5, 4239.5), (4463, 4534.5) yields 0.38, 4.1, 6.34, 4.83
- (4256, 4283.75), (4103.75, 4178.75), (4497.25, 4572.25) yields 0.21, 4.33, 6.53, 5.05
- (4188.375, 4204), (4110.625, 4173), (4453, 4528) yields 0.24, 4.37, 6.21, 4.65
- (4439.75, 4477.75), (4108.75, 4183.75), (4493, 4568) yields 0.06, 4.31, 6.48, 6.08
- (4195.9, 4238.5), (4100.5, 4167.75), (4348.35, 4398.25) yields 0.13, 4.34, 5.13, 4.61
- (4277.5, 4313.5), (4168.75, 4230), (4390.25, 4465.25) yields 0.25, 4.06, 5.4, 4.62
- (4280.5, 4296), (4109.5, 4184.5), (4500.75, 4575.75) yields 0.24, 4.32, 6.55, 5.12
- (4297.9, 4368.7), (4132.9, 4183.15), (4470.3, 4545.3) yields 0.12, 4.15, 6.36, 5.26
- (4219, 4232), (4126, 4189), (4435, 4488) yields 0.15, 4.16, 5.82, 4.53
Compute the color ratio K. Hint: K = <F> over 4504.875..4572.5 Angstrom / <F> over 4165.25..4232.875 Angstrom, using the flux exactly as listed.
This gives 1.6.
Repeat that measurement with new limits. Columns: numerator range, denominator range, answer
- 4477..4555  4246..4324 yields 1.57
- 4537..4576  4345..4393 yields 1.31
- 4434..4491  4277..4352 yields 1.32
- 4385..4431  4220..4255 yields 1.27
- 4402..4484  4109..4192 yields 1.31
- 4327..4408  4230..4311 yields 1.28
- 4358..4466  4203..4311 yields 1.31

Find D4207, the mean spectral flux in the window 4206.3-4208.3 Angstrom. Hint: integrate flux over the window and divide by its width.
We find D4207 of 5.41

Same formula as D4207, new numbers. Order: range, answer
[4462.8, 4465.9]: 6.22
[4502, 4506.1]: 7.56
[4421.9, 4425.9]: 5.35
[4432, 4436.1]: 5.27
